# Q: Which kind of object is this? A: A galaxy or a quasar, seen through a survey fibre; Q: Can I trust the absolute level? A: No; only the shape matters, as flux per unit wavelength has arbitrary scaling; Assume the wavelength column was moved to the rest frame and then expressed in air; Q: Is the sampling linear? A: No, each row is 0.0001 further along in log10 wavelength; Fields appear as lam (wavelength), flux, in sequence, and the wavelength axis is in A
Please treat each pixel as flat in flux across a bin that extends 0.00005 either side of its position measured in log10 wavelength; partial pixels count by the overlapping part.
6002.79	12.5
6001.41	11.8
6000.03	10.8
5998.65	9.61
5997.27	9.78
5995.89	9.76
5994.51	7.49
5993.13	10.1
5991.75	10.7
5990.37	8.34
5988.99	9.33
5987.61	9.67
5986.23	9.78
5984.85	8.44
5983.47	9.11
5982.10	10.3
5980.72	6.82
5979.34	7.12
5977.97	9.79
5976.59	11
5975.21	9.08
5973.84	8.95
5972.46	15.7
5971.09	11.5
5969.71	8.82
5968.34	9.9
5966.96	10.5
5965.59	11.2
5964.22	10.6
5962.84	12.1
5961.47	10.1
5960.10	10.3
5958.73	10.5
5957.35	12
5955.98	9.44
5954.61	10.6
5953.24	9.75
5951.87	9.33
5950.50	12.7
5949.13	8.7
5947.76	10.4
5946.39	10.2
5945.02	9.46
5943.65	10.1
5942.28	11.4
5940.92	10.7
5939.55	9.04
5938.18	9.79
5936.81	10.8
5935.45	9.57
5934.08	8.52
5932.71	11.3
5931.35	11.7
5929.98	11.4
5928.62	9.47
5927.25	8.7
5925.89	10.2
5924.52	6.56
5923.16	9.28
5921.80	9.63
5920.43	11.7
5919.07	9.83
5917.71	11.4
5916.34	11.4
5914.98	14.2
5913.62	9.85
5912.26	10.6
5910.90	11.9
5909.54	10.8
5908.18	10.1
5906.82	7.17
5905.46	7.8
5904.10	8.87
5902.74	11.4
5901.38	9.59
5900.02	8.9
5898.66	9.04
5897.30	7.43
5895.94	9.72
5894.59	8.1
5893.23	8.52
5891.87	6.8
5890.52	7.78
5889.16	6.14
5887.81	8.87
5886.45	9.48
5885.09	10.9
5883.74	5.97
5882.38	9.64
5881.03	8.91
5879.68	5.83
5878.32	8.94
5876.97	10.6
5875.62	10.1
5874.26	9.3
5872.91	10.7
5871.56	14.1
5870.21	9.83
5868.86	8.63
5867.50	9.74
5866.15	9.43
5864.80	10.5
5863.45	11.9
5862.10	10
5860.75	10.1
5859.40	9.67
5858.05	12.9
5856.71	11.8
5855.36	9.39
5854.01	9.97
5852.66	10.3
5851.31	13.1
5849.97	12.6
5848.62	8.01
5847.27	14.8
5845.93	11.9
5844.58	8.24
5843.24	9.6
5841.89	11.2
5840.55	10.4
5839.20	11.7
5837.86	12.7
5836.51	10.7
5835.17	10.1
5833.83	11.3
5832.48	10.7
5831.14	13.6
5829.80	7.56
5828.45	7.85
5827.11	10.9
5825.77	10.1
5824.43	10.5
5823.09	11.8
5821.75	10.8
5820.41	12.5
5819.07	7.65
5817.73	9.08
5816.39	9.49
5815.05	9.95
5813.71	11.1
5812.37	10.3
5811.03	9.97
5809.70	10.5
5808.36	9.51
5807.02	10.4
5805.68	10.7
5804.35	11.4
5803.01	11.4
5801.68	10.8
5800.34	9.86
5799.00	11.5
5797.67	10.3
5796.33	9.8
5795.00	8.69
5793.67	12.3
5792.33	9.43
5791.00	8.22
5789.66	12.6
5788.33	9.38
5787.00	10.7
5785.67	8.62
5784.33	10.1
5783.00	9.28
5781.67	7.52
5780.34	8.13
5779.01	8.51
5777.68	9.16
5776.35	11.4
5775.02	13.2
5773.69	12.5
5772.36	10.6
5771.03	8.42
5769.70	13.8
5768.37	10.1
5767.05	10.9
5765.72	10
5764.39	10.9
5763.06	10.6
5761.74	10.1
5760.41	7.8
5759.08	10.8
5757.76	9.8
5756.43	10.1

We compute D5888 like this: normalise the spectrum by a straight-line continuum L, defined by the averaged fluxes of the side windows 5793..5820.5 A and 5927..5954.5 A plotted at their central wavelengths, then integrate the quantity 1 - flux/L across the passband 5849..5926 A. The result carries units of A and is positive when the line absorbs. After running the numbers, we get 3.40 A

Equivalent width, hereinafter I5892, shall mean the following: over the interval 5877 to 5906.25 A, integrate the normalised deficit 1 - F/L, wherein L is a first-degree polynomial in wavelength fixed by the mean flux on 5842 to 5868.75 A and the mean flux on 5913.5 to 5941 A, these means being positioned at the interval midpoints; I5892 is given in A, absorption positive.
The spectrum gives 5.4 A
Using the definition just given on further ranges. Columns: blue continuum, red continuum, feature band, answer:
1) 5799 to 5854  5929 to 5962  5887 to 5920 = 3.1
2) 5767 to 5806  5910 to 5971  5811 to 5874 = -1.8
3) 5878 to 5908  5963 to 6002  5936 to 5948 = -1.2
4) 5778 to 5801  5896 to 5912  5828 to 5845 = -1.6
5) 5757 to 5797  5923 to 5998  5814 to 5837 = -0.5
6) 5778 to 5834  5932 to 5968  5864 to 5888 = 1.6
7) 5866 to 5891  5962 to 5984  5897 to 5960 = -2.4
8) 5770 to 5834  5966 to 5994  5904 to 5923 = -0.9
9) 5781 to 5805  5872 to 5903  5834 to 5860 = -4.6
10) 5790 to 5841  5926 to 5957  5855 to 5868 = -0.3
